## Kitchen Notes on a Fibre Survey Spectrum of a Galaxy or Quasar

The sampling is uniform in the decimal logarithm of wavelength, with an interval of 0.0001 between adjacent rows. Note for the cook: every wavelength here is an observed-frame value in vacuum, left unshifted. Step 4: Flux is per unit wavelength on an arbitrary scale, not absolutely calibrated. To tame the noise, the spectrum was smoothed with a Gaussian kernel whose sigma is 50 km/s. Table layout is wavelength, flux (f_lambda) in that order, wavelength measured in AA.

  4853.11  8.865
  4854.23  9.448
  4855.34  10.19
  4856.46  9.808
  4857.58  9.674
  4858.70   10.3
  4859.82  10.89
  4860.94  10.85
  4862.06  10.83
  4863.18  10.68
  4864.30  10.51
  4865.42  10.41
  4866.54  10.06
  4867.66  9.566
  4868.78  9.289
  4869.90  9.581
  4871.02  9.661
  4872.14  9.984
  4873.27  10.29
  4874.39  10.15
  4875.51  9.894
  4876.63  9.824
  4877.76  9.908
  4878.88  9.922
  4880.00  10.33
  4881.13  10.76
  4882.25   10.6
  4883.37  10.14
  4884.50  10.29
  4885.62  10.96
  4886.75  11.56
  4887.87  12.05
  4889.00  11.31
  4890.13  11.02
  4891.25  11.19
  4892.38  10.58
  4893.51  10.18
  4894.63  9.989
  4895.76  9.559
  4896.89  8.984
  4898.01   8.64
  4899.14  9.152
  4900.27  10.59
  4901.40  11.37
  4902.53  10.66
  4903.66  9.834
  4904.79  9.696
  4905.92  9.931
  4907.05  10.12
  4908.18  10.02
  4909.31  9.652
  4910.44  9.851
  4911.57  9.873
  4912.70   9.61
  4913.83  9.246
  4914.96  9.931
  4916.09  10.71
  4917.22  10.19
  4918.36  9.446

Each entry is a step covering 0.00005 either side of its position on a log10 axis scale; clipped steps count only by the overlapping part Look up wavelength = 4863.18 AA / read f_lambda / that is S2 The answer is 10.68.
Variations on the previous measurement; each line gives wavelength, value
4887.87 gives 12.05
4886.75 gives 11.56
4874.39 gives 10.15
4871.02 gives 9.661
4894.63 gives 9.989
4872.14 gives 9.984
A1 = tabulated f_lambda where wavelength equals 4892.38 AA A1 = 10.58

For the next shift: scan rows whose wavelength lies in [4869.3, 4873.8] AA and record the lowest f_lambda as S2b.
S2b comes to 9.581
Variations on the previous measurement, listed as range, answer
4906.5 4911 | 9.652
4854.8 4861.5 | 9.674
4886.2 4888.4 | 11.56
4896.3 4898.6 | 8.64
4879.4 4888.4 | 10.14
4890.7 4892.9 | 10.58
